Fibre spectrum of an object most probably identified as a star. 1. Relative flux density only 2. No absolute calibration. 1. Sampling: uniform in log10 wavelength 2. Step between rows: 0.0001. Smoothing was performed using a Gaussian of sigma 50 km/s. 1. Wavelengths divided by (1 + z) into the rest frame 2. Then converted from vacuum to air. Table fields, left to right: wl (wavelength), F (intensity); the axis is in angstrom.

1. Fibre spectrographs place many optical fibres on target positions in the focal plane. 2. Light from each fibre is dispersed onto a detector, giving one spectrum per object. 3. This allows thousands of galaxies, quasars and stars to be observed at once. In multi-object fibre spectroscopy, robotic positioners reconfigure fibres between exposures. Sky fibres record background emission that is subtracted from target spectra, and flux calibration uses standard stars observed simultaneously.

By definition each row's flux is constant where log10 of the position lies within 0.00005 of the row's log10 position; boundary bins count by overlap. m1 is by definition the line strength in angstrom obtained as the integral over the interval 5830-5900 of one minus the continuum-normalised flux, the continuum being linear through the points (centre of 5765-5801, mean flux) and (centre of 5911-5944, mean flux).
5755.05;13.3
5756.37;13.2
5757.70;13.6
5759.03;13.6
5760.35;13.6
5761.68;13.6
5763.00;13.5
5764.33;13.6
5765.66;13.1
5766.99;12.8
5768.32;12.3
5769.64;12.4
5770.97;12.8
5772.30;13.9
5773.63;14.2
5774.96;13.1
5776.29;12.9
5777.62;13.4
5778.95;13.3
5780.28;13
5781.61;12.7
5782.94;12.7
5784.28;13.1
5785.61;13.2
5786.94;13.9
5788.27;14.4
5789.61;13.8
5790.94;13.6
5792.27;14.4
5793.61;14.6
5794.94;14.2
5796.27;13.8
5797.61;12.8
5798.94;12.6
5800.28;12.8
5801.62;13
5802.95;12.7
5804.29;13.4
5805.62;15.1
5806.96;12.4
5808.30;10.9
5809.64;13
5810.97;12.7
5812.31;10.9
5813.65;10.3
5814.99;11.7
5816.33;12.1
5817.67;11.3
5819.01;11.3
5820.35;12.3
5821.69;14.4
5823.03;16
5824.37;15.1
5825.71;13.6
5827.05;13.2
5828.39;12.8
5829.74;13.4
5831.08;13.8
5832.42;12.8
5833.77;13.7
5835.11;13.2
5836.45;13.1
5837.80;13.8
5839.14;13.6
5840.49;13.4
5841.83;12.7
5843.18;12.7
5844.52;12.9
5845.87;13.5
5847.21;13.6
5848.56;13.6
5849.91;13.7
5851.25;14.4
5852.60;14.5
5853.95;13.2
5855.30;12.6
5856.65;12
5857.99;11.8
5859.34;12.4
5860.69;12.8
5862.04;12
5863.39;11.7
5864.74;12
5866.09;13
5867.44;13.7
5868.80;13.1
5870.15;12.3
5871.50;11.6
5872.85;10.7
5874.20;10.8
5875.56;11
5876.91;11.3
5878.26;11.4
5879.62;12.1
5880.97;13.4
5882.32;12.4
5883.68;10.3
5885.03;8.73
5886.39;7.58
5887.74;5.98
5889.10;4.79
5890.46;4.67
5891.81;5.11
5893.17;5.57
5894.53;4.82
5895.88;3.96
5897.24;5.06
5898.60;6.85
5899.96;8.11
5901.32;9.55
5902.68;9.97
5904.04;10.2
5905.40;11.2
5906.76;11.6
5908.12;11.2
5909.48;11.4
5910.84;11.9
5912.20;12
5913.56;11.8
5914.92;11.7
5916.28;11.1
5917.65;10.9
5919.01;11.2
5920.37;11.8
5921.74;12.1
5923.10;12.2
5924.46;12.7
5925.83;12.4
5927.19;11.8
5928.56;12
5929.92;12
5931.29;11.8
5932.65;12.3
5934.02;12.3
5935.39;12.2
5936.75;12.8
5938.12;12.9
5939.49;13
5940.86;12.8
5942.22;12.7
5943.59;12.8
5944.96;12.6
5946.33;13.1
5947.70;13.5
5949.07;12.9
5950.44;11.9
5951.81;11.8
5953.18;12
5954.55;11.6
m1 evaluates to 8.5 angstrom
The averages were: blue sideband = 13.3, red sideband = 12.1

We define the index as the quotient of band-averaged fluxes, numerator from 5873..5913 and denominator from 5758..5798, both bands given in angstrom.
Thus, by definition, 0.68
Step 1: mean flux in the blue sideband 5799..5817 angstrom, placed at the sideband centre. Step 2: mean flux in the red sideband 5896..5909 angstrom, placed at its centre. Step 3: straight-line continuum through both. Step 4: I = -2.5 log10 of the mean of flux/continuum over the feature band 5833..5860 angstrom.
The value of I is -0.19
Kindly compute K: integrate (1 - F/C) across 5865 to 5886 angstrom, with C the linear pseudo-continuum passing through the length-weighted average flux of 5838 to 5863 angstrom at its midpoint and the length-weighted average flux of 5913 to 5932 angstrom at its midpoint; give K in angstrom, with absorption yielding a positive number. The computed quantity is 1.6 angstrom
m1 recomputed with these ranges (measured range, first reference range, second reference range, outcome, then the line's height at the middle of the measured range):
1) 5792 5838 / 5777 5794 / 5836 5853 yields 1.6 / 13.5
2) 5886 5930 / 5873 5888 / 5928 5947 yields 7.9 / 11.5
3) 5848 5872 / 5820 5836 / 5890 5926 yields -1.4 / 12.1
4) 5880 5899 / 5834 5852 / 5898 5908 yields 6.2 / 10.6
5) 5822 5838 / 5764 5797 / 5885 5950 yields -1.8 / 12.3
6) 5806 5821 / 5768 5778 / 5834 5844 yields 1.6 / 13.2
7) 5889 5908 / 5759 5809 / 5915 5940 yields 7.5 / 12.3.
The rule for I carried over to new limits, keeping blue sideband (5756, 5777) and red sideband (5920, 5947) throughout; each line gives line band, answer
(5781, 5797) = -0.04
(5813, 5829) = 0.01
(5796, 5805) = 0.01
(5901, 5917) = 0.13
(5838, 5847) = -0.03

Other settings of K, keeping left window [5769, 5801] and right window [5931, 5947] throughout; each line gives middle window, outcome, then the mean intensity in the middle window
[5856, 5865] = 0.63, 12.1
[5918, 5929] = 0.62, 12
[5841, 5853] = -0.37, 13.5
